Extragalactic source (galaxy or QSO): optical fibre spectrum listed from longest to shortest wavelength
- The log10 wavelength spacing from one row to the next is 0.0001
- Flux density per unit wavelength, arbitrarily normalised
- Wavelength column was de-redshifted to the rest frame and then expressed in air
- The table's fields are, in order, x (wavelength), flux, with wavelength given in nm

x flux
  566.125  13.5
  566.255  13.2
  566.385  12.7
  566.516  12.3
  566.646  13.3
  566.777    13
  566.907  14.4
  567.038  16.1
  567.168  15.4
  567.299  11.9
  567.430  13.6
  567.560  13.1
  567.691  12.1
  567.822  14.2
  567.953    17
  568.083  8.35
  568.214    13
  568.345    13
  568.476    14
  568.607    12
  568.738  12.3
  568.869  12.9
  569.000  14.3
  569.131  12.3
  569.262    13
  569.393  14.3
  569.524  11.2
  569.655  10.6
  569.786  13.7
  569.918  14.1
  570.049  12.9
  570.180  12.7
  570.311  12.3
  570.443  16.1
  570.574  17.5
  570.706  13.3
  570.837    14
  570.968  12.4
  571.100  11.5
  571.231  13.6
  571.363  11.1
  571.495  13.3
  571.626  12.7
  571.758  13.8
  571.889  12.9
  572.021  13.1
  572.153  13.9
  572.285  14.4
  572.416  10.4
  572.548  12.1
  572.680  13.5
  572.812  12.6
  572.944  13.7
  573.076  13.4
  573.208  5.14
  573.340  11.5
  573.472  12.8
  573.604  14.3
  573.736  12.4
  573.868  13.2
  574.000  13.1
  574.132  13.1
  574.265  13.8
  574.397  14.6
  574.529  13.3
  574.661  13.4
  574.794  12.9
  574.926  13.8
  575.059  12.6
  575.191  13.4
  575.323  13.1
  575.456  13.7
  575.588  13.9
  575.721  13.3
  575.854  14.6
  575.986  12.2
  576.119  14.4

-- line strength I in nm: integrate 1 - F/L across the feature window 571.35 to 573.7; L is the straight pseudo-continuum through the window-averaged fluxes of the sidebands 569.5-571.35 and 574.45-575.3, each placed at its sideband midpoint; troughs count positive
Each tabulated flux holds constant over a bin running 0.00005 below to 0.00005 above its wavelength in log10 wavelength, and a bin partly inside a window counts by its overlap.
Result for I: 0.13 nm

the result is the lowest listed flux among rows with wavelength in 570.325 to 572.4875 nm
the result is 10.4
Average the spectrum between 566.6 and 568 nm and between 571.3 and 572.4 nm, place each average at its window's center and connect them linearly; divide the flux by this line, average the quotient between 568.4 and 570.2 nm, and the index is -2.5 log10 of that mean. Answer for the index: 0.06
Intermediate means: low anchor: 14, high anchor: 13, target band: 12.9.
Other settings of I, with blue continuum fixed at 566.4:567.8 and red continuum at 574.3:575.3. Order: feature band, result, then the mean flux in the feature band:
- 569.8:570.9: -0.05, 14.1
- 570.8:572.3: 0.05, 13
